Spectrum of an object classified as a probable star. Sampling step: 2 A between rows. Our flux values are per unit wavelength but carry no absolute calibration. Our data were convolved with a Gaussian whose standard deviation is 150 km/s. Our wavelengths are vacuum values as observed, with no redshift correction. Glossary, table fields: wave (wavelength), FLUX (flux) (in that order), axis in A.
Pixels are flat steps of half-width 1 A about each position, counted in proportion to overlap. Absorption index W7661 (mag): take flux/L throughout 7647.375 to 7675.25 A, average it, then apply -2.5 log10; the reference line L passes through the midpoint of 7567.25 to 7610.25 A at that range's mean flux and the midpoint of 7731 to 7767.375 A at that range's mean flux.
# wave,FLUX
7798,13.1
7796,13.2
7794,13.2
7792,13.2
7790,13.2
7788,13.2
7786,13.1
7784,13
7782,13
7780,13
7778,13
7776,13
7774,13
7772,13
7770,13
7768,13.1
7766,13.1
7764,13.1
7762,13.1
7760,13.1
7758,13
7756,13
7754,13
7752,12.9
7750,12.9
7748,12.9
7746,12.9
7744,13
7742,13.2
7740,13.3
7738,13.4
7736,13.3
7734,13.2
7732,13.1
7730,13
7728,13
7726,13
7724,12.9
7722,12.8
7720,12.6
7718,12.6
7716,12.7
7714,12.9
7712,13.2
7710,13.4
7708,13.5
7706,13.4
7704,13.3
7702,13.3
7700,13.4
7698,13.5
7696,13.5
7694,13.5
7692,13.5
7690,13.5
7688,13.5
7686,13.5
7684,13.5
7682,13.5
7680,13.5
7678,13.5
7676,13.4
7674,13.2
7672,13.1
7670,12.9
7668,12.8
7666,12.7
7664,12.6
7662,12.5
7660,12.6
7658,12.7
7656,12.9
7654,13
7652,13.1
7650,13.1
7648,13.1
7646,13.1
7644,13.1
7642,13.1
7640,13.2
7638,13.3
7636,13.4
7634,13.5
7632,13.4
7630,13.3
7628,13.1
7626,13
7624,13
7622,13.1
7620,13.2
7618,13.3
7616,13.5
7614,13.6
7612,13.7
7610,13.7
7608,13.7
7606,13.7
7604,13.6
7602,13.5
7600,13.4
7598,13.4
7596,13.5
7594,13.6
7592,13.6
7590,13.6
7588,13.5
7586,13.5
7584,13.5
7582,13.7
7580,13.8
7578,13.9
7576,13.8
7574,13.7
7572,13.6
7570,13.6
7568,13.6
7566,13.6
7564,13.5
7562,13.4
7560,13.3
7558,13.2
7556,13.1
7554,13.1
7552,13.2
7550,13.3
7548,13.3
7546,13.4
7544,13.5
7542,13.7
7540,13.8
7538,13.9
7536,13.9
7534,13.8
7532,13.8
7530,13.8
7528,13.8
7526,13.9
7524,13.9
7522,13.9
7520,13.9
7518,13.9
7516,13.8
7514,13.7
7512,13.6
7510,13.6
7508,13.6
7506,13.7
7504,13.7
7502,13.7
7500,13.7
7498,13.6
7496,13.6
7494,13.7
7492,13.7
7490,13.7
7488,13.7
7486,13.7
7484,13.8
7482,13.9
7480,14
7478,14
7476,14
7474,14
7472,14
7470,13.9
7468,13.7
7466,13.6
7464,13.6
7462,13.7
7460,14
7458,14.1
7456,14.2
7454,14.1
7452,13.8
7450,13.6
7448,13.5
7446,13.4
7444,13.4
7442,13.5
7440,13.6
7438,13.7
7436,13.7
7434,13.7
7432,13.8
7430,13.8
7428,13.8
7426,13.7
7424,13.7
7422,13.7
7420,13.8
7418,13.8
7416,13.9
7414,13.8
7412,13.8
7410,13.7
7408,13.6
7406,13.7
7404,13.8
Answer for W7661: 0.041 mag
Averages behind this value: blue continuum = 13.6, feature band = 12.9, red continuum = 13.1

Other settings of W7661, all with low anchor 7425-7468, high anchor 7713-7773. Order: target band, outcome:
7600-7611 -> -0.02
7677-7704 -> -0.03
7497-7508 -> -0.01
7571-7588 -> -0.02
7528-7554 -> -0.01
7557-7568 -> 0.00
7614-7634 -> 0.00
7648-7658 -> 0.02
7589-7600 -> -0.01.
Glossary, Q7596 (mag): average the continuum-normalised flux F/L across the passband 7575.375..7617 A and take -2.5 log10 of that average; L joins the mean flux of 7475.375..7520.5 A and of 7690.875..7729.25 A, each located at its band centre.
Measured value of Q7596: -0.01 mag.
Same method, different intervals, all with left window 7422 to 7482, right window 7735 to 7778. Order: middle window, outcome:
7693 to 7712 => -0.02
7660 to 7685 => 0.01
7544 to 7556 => 0.02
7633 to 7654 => 0.01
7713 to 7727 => 0.03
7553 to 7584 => 0.00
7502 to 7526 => -0.01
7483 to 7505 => 0.00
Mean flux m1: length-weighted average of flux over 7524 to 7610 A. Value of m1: 13.6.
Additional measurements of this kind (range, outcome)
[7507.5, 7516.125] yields 13.6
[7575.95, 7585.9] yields 13.7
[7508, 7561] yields 13.6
